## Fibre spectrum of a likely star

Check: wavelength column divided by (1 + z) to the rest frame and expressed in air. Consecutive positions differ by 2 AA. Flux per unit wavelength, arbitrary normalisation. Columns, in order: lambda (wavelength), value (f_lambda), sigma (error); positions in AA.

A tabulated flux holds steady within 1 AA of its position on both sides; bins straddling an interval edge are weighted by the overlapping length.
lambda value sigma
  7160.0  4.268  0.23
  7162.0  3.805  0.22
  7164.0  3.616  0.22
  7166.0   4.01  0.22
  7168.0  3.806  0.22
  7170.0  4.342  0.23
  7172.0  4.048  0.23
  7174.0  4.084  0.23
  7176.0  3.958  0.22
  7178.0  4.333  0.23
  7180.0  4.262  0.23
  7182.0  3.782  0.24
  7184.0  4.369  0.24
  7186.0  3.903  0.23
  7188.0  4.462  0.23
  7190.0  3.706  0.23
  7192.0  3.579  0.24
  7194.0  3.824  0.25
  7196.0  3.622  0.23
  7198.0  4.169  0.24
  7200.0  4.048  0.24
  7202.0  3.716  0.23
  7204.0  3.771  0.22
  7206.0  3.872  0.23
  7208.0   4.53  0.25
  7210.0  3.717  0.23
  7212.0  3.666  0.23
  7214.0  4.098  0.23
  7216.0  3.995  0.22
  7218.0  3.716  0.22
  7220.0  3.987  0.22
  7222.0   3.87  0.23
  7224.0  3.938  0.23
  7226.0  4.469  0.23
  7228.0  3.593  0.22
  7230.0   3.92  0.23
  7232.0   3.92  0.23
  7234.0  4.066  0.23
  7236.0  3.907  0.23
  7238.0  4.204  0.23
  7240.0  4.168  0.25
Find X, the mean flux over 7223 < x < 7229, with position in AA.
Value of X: 4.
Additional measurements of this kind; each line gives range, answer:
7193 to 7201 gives 3.92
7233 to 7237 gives 3.99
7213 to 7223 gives 3.93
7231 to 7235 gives 3.99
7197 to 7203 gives 3.98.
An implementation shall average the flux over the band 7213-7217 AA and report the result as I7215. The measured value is 4.05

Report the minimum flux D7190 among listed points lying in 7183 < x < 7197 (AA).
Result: 3.579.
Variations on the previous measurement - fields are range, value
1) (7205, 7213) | 3.666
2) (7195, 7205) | 3.622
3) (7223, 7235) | 3.593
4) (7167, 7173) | 3.806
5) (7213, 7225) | 3.716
